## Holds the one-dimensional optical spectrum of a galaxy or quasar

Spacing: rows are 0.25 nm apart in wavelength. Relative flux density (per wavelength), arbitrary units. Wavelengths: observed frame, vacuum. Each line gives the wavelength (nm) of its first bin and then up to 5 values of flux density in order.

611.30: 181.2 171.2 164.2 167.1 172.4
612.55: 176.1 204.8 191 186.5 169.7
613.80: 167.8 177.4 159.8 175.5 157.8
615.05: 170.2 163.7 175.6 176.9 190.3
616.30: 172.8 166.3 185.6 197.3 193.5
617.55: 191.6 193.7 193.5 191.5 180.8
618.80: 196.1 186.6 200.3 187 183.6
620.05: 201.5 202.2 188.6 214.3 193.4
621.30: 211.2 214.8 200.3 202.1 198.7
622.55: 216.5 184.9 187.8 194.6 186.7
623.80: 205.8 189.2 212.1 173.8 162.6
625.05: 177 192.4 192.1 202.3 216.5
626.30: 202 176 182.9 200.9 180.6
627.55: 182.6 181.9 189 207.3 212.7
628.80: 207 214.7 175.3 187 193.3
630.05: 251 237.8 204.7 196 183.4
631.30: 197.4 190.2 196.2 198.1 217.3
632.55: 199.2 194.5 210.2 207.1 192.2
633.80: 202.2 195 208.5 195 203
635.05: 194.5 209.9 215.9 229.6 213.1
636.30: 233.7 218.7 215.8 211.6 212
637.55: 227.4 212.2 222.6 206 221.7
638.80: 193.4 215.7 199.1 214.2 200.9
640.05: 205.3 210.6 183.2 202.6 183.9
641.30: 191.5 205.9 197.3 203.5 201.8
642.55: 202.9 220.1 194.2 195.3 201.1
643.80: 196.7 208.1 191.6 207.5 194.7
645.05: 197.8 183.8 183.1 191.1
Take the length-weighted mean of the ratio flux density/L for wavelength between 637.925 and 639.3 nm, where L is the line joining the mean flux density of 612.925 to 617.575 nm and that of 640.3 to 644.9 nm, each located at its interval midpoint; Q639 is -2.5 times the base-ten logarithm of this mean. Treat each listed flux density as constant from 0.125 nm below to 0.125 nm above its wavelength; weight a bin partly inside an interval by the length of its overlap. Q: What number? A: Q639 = -0.078 mag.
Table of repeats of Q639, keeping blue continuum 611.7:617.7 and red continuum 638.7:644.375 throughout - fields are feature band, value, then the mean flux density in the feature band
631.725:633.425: -0.06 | 203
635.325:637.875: -0.12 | 219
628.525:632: -0.07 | 203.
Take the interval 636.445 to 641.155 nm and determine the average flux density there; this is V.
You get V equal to 208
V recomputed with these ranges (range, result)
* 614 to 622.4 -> 188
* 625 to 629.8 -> 194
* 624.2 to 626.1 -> 190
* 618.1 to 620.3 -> 192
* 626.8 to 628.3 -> 188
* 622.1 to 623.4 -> 197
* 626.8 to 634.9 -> 200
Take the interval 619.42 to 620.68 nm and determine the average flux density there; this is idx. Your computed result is 193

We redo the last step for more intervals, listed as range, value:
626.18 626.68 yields 189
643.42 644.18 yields 202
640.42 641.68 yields 194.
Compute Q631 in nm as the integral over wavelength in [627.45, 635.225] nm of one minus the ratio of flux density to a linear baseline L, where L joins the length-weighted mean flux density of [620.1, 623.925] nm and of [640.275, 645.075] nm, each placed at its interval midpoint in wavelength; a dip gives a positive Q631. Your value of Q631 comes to -0.04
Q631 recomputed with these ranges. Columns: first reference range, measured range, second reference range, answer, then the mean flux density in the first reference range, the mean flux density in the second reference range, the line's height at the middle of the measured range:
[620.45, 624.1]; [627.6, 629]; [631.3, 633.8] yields 0.00 nm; 200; 200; 200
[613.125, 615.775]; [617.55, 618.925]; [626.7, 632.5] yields -0.10 nm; 171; 200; 178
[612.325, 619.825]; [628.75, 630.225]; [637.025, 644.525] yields -0.09 nm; 182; 204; 194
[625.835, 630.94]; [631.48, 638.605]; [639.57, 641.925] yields -0.34 nm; 200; 199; 199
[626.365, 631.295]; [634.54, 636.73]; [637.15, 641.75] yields -0.11 nm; 198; 206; 203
